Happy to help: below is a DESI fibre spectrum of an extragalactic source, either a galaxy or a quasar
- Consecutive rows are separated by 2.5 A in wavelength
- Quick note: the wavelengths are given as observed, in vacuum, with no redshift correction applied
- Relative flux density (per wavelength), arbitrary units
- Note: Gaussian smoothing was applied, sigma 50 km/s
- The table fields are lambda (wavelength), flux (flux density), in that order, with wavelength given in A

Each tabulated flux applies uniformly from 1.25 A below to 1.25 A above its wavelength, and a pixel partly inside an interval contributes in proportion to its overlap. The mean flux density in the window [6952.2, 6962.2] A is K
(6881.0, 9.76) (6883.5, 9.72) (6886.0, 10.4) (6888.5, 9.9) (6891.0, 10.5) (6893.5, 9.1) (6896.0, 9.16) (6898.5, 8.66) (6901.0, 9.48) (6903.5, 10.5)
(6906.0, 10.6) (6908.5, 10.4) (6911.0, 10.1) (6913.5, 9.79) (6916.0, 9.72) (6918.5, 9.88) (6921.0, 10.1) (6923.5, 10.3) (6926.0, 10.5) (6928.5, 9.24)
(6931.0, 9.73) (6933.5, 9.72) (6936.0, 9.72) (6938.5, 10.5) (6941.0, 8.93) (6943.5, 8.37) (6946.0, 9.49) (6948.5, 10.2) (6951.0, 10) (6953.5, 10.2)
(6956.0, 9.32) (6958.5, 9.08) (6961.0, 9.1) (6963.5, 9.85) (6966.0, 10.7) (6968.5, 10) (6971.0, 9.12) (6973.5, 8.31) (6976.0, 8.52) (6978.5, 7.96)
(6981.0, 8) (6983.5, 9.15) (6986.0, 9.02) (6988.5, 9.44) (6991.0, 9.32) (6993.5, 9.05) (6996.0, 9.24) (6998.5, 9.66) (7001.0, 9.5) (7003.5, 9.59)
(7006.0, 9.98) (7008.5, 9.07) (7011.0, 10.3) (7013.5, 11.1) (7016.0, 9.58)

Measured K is 9.43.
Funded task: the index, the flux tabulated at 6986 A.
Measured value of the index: 9.02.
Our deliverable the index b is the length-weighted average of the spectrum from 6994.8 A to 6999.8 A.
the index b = 9.45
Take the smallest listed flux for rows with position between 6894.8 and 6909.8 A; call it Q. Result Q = 8.66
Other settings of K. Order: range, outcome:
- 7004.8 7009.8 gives 9.53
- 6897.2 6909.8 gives 9.93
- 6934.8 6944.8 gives 9.38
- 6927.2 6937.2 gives 9.61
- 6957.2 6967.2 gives 9.68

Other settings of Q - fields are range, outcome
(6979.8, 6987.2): 8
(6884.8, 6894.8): 9.1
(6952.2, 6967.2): 9.08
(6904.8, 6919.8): 9.72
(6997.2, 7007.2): 9.5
